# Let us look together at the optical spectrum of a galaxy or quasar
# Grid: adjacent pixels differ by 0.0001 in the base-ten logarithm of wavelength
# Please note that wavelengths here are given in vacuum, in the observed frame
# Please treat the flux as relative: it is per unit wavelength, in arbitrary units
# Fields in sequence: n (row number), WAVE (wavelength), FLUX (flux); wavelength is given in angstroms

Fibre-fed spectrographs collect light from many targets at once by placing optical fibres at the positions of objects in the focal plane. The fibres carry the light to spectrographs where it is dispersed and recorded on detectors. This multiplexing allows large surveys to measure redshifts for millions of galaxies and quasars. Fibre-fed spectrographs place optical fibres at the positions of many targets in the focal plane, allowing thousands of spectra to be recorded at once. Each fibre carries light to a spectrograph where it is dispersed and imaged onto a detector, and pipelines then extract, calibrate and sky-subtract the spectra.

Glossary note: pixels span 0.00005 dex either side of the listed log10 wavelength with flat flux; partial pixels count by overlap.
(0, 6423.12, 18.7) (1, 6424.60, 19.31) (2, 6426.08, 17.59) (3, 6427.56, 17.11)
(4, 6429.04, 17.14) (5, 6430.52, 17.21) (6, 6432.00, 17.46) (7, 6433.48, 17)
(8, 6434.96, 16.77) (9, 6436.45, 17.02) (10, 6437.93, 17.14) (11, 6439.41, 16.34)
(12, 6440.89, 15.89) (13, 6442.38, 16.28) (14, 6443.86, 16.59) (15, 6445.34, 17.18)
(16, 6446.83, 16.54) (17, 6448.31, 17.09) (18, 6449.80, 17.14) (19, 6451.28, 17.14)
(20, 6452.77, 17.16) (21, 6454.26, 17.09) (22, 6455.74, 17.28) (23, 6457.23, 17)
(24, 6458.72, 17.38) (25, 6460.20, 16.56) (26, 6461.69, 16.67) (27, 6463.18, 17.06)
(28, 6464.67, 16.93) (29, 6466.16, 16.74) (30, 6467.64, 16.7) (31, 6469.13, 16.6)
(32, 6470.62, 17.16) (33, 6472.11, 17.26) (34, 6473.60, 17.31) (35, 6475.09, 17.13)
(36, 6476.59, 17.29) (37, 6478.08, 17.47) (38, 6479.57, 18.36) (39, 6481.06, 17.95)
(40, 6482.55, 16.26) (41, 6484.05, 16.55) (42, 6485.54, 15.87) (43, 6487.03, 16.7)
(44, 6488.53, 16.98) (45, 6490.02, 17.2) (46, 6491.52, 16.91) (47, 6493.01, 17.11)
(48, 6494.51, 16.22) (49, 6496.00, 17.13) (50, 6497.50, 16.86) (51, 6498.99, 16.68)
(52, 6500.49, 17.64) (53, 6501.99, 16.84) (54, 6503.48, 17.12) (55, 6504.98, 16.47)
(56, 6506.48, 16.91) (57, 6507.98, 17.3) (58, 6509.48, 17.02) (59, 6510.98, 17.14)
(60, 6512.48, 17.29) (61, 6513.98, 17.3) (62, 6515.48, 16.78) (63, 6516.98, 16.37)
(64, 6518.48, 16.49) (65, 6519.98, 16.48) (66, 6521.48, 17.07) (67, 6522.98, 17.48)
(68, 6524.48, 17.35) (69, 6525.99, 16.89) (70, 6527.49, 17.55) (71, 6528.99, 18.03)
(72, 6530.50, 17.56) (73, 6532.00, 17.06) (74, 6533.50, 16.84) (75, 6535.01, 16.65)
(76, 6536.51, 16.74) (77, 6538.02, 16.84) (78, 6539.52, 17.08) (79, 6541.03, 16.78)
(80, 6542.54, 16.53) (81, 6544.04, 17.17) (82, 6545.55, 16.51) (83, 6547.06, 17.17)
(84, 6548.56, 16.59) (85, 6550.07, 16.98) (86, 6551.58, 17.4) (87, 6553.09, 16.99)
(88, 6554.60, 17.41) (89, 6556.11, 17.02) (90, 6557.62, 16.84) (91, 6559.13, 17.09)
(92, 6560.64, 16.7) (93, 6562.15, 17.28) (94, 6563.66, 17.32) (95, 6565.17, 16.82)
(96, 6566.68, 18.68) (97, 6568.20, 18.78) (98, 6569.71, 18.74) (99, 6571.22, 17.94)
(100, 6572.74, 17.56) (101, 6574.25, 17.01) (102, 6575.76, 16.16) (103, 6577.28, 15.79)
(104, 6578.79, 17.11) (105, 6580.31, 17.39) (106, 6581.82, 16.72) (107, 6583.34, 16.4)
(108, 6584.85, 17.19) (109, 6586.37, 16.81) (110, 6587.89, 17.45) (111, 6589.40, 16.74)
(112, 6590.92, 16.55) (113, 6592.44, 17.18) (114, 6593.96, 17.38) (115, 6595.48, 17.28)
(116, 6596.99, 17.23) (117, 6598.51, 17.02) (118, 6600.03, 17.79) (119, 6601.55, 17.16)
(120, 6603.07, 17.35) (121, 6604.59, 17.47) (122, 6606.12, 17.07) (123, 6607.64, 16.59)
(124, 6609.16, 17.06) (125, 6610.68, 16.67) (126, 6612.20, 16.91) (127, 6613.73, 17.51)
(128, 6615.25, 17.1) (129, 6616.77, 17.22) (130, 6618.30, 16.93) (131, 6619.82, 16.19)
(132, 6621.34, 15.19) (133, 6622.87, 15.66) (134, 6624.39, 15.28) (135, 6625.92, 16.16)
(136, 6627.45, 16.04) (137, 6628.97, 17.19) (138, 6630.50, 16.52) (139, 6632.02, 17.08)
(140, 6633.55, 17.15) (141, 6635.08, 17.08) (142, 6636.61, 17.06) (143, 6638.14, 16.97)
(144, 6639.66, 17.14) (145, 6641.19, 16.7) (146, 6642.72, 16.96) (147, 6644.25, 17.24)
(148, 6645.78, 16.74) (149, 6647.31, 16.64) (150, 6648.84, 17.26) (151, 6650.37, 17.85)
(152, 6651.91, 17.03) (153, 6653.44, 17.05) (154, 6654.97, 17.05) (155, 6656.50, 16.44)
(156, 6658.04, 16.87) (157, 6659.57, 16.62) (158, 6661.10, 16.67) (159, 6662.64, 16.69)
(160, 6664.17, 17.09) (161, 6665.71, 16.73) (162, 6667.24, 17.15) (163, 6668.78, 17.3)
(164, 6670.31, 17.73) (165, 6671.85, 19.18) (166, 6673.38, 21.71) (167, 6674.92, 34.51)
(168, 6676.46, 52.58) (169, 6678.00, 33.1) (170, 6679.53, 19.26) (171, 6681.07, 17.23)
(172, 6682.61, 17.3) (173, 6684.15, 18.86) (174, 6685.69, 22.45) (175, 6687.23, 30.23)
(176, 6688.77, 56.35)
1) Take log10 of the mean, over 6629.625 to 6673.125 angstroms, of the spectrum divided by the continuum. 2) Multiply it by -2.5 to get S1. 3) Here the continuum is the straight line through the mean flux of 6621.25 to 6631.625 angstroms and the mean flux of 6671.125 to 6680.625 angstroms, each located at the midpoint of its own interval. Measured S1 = 0.29 mag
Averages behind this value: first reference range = 16.1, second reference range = 29.7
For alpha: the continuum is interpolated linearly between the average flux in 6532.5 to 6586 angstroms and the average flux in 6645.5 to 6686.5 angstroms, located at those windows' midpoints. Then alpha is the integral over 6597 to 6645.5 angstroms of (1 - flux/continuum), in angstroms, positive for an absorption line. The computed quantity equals 5.34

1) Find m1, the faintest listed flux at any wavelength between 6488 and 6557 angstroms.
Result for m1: 16.22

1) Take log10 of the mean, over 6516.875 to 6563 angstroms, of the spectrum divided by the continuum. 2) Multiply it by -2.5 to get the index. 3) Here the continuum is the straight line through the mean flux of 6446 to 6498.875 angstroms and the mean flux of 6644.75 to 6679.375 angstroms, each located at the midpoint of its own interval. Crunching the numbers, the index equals 0.07 mag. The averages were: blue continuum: 17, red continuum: 20.4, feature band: 17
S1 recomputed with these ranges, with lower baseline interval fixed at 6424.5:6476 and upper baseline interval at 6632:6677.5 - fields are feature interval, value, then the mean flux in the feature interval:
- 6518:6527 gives 0.05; 17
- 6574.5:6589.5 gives 0.10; 16.8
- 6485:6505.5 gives 0.04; 16.9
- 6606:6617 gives 0.10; 17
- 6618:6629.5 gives 0.17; 16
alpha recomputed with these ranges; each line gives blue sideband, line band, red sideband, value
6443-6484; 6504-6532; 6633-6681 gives 1.1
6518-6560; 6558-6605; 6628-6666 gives -0.6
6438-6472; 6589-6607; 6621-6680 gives 1.1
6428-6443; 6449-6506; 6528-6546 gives -0.3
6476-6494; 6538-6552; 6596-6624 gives 0.1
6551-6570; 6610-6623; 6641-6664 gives 0.4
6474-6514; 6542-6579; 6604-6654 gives -0.6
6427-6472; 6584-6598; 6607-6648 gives -0.3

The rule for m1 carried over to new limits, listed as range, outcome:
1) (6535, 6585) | 15.79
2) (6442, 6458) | 16.28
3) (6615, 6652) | 15.19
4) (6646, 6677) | 16.44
